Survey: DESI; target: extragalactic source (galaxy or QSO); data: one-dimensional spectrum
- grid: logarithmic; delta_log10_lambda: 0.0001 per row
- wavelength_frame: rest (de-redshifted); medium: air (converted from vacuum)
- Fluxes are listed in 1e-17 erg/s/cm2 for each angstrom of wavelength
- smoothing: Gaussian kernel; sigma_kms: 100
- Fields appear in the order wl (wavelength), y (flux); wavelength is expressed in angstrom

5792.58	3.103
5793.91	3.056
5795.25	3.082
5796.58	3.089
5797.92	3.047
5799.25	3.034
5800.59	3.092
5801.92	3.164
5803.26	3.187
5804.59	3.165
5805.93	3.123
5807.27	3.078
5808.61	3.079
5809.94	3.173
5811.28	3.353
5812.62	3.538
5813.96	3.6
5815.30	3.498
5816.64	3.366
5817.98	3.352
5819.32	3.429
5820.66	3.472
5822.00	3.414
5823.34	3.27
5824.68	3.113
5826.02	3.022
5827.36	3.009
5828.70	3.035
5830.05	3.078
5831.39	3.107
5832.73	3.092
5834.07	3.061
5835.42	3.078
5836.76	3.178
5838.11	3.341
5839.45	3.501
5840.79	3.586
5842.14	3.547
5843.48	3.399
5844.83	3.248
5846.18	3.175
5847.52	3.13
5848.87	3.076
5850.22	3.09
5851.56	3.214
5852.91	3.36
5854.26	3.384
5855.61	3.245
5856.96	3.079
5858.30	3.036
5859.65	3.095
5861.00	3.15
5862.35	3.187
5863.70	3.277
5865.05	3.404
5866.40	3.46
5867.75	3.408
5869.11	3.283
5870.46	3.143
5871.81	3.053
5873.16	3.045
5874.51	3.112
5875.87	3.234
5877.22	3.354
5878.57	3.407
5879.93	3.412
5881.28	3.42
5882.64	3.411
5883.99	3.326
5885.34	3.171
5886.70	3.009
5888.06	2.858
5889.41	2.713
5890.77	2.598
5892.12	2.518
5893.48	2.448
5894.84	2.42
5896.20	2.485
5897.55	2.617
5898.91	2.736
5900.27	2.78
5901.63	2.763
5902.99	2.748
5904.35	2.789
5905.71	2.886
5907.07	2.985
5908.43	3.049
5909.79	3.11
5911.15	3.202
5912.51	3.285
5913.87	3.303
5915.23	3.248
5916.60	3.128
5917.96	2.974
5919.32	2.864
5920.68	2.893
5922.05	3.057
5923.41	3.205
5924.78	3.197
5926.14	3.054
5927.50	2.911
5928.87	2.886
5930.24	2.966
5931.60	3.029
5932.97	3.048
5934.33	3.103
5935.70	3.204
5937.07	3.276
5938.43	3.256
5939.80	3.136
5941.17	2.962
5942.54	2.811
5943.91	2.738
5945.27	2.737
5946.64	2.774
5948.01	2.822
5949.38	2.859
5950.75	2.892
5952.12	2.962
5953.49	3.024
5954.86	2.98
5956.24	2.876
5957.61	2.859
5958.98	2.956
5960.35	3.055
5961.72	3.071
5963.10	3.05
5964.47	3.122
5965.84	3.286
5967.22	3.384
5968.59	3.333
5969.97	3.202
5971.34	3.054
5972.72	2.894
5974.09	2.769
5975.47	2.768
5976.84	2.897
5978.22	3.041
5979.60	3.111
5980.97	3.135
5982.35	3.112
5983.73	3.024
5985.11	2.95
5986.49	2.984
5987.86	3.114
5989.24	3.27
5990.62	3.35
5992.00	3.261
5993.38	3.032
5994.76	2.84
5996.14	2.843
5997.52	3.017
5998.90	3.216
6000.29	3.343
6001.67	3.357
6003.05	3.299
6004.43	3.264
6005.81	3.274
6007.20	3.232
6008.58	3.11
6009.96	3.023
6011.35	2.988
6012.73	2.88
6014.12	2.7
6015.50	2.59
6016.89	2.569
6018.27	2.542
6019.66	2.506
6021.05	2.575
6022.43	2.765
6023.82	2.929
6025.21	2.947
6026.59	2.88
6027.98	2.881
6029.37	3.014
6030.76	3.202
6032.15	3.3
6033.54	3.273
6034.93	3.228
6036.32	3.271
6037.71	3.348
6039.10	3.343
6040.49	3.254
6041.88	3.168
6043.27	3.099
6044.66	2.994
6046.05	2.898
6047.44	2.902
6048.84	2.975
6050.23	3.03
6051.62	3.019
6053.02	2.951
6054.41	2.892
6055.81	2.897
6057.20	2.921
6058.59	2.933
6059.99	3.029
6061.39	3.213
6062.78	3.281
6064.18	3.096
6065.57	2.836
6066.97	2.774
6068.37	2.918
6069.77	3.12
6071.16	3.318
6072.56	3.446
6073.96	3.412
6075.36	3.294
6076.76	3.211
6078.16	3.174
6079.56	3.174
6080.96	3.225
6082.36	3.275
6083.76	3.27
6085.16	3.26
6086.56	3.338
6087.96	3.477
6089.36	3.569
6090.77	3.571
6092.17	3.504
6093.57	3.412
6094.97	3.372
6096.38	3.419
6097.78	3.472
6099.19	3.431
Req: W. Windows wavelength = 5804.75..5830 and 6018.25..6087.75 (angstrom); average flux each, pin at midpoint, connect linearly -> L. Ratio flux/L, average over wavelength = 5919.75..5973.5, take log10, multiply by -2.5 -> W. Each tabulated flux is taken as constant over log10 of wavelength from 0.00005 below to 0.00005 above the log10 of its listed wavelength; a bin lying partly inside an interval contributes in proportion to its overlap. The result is 0.050 mag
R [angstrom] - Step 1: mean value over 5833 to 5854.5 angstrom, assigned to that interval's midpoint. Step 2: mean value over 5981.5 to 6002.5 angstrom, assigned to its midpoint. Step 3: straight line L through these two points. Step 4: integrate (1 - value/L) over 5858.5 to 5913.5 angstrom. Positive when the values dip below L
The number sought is 3.2 angstrom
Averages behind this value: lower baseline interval 3.27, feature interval 3.03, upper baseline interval 3.11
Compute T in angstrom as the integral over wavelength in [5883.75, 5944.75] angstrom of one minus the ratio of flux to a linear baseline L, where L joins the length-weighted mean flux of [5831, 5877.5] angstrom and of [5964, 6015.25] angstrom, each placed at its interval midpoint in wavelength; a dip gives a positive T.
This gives 4.3 angstrom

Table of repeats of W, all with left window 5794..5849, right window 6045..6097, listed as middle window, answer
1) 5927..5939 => 0.044 mag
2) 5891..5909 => 0.186 mag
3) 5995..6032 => 0.079 mag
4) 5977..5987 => 0.052 mag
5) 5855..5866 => 0.009 mag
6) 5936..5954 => 0.089 mag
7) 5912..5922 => 0.039 mag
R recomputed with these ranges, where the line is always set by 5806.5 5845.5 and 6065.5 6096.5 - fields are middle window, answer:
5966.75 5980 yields 1.0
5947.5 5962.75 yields 1.6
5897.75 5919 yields 1.9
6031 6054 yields 1.1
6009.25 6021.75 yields 2.2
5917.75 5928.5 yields 0.9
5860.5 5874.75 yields 0.2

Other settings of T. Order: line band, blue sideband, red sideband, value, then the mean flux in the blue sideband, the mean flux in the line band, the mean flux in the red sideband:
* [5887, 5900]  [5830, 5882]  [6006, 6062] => 2.33 angstrom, 3.24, 2.62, 2.98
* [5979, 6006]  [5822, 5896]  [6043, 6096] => 0.18 angstrom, 3.15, 3.14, 3.16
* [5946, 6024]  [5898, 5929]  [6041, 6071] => 0.01 angstrom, 3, 3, 3.01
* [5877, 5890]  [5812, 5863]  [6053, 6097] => 0.15 angstrom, 3.25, 3.21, 3.21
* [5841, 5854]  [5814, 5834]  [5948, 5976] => -0.26 angstrom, 3.24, 3.26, 3.02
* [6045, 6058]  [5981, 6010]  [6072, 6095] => 1.31 angstrom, 3.14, 2.95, 3.35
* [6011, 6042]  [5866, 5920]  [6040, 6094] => 1.63 angstrom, 3.02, 2.96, 3.16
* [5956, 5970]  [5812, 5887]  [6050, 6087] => 0.34 angstrom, 3.26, 3.11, 3.12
